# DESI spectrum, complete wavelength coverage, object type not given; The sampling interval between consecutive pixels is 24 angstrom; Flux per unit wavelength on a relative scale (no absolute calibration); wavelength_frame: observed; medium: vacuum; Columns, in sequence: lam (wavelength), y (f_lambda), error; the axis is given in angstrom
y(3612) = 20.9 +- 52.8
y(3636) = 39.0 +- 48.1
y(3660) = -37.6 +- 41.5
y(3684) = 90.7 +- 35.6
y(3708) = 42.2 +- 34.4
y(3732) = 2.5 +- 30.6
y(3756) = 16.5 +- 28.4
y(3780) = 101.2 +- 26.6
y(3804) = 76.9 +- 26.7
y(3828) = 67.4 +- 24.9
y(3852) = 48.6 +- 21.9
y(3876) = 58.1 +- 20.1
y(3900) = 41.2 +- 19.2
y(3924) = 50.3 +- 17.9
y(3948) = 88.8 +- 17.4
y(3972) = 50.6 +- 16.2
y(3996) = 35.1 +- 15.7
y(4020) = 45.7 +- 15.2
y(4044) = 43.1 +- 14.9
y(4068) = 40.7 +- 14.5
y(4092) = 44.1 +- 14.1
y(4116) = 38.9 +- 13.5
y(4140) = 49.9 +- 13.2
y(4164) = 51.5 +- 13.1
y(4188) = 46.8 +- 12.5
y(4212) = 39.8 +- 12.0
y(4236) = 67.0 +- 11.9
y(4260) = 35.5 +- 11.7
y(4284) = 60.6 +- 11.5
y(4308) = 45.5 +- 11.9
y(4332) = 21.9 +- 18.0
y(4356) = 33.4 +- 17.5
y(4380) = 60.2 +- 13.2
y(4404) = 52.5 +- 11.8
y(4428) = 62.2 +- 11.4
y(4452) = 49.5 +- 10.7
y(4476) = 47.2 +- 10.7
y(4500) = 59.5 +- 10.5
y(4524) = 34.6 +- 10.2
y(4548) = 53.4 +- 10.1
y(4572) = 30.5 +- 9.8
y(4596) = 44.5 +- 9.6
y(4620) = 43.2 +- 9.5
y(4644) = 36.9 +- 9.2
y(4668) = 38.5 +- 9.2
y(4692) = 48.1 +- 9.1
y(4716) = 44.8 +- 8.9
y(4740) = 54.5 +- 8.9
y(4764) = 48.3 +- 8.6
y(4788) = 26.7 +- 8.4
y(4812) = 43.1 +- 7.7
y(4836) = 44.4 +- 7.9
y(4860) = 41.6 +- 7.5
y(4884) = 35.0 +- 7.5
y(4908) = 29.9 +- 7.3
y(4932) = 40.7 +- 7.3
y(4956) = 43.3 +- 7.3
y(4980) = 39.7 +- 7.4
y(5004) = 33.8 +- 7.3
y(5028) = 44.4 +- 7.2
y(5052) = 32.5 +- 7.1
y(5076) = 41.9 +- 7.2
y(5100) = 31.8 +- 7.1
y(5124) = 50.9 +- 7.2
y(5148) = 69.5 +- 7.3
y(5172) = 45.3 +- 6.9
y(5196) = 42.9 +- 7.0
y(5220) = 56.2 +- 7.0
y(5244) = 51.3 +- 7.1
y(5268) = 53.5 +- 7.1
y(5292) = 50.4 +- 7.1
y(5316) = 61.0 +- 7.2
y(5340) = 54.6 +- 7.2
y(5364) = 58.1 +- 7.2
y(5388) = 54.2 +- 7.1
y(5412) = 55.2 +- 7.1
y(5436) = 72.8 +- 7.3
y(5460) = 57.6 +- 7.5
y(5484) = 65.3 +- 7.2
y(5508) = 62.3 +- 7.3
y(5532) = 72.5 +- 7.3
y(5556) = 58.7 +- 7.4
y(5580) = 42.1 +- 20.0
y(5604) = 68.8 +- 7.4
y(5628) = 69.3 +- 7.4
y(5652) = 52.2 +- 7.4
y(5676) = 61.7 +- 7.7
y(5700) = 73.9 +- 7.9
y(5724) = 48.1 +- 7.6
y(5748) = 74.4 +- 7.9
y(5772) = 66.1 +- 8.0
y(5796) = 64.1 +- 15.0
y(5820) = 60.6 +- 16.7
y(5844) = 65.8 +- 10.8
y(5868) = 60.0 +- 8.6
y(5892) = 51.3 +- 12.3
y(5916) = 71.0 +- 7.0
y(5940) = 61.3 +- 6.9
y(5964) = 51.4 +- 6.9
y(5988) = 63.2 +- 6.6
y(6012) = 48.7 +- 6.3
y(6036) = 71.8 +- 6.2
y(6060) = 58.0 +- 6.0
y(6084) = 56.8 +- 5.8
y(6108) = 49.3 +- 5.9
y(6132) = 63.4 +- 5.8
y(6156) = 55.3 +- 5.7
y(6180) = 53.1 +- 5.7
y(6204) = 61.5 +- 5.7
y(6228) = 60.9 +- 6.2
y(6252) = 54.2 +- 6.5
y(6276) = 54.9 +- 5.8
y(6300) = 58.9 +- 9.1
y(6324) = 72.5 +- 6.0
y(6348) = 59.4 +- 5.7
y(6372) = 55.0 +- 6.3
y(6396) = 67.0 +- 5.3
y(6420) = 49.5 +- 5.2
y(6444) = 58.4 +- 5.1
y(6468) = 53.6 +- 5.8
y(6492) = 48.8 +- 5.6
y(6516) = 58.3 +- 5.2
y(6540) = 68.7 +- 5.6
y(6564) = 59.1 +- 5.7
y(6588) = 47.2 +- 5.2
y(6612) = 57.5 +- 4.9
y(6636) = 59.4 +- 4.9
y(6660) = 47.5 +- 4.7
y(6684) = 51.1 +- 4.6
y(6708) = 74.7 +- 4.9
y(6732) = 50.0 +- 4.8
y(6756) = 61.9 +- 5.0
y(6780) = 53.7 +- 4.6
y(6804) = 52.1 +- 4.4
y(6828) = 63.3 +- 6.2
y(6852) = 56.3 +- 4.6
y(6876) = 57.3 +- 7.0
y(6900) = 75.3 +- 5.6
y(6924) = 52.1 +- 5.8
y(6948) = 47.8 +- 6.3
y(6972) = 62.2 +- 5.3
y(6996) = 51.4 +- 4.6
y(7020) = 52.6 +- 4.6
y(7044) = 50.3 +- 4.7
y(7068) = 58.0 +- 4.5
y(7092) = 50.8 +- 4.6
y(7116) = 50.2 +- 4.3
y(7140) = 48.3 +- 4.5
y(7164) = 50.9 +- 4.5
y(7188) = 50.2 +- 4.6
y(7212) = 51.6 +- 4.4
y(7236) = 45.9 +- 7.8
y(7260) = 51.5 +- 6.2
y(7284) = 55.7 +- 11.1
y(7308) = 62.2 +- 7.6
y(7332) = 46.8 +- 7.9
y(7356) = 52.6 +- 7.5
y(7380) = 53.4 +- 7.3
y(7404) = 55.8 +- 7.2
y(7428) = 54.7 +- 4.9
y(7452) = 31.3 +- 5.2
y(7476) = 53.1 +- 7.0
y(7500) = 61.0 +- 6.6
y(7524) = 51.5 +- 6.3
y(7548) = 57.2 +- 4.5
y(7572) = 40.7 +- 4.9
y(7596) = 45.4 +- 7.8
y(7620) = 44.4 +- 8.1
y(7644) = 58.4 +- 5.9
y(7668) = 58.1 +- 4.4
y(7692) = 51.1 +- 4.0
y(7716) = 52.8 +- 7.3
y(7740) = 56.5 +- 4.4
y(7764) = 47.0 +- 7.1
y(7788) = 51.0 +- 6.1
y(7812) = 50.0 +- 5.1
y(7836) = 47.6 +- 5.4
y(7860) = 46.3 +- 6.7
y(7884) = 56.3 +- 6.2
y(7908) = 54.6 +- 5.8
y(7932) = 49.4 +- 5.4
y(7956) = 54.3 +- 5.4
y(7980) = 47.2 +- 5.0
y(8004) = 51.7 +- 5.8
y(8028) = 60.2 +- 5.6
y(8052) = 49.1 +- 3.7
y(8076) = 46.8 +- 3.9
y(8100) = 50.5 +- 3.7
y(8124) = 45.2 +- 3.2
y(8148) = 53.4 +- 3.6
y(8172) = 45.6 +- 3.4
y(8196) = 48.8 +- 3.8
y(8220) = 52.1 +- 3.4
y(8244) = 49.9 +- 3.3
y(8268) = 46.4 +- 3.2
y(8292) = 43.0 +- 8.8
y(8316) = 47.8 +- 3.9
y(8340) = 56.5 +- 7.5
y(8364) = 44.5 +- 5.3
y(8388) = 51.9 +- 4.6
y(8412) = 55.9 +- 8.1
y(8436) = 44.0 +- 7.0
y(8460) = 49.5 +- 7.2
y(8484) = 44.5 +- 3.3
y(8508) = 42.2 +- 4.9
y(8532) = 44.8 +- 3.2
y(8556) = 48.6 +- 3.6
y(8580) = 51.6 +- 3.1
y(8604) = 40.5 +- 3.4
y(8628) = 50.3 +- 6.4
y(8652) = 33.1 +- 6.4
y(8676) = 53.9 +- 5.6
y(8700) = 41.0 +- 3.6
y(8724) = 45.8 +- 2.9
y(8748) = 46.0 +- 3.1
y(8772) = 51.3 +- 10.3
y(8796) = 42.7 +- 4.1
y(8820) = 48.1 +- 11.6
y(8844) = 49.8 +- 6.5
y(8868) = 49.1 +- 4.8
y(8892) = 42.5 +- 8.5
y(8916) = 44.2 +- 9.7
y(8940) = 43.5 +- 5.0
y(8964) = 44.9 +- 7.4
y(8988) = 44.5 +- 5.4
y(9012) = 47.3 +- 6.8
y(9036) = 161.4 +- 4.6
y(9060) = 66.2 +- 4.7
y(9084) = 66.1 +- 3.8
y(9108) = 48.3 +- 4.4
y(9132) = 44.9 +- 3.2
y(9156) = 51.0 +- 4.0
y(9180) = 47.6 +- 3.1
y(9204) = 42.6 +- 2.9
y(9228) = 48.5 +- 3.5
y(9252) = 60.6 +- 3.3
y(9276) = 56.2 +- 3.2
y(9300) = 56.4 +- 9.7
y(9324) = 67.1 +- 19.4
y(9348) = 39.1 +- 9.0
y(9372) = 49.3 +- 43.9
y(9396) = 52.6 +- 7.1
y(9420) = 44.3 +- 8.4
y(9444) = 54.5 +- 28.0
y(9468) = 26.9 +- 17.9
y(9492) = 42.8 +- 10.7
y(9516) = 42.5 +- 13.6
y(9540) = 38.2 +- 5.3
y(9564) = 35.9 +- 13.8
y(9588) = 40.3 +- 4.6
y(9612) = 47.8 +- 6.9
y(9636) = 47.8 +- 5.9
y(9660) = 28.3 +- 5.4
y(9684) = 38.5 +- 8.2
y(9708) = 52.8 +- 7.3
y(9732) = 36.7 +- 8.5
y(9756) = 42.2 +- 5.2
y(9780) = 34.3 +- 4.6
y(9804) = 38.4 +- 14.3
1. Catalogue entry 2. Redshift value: 0.378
